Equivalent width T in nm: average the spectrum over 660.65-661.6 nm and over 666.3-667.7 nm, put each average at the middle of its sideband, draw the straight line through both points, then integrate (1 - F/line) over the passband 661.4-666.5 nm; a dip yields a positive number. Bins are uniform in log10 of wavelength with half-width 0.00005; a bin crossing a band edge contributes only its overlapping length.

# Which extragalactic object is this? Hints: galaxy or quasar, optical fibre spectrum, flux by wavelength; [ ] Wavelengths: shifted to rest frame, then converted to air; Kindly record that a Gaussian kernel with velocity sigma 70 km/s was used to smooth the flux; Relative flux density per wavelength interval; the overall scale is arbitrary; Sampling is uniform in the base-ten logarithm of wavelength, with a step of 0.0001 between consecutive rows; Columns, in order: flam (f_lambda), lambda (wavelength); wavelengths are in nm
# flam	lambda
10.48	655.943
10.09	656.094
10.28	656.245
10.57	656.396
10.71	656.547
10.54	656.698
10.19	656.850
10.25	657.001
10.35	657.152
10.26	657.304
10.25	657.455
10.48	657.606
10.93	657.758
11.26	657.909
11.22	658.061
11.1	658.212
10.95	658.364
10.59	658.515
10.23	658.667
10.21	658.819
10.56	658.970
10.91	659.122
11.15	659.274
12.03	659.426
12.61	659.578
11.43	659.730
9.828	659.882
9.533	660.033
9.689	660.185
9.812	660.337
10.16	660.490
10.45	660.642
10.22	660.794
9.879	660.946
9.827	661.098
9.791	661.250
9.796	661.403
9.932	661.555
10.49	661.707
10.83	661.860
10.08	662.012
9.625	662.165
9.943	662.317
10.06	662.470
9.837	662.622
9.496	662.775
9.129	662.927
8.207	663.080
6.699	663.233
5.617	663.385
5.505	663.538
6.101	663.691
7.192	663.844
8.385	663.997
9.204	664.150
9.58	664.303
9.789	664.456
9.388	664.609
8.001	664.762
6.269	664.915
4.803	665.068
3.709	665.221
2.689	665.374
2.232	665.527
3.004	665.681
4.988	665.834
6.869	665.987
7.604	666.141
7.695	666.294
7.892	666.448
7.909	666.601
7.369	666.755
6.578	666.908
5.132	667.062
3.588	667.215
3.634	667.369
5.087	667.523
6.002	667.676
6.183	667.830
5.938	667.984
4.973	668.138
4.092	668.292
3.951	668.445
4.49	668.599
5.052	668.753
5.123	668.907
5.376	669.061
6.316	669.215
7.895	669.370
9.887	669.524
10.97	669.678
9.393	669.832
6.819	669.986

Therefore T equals 0.31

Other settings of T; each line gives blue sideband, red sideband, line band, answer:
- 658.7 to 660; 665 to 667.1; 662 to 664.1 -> -0.04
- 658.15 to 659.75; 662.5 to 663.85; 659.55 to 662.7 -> -0.30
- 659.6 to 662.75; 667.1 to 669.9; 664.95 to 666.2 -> 0.51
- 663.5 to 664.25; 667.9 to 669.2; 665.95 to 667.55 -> -0.10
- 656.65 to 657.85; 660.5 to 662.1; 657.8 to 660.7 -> -0.13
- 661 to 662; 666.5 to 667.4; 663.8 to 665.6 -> 0.22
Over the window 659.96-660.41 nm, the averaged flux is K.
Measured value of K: 9.68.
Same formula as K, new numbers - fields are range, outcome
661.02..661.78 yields 9.97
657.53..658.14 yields 11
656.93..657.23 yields 10.3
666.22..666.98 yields 7.49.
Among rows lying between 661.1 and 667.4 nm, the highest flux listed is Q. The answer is 10.83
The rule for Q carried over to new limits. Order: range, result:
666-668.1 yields 7.909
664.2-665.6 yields 9.789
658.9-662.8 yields 12.61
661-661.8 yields 10.49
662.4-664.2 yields 10.06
